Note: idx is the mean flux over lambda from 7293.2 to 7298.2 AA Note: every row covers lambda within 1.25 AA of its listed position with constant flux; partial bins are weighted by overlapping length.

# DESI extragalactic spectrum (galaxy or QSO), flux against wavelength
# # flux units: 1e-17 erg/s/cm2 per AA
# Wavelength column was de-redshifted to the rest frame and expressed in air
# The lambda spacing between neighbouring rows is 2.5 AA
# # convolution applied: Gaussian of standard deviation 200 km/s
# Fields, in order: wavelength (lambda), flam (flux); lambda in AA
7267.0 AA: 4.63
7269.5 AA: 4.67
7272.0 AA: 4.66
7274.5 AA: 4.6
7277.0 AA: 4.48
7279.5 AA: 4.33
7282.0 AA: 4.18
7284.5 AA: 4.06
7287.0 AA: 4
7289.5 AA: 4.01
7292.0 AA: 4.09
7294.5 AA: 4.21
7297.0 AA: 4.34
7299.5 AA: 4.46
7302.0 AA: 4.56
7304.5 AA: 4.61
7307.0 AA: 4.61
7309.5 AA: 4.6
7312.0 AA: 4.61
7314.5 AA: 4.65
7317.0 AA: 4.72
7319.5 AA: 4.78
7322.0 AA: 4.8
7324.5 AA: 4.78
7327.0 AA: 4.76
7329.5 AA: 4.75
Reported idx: 4.27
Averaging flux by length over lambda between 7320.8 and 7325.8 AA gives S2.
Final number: 4.79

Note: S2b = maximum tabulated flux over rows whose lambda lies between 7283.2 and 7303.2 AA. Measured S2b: 4.56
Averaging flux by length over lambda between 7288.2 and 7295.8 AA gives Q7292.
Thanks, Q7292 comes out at 4.1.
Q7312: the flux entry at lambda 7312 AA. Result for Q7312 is 4.61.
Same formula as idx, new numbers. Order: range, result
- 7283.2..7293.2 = 4.04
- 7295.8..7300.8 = 4.4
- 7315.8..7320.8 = 4.75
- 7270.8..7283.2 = 4.45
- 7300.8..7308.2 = 4.59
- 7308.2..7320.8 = 4.67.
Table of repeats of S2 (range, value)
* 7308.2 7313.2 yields 4.6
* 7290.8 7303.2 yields 4.33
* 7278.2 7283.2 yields 4.26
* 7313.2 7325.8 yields 4.75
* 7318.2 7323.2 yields 4.79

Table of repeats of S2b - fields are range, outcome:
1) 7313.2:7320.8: 4.78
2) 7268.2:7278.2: 4.67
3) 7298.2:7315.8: 4.65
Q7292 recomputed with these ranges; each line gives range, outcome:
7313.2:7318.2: 4.68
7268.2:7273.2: 4.66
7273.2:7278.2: 4.54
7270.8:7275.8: 4.63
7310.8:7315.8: 4.63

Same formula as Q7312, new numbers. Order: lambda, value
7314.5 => 4.65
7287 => 4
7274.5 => 4.6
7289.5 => 4.01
